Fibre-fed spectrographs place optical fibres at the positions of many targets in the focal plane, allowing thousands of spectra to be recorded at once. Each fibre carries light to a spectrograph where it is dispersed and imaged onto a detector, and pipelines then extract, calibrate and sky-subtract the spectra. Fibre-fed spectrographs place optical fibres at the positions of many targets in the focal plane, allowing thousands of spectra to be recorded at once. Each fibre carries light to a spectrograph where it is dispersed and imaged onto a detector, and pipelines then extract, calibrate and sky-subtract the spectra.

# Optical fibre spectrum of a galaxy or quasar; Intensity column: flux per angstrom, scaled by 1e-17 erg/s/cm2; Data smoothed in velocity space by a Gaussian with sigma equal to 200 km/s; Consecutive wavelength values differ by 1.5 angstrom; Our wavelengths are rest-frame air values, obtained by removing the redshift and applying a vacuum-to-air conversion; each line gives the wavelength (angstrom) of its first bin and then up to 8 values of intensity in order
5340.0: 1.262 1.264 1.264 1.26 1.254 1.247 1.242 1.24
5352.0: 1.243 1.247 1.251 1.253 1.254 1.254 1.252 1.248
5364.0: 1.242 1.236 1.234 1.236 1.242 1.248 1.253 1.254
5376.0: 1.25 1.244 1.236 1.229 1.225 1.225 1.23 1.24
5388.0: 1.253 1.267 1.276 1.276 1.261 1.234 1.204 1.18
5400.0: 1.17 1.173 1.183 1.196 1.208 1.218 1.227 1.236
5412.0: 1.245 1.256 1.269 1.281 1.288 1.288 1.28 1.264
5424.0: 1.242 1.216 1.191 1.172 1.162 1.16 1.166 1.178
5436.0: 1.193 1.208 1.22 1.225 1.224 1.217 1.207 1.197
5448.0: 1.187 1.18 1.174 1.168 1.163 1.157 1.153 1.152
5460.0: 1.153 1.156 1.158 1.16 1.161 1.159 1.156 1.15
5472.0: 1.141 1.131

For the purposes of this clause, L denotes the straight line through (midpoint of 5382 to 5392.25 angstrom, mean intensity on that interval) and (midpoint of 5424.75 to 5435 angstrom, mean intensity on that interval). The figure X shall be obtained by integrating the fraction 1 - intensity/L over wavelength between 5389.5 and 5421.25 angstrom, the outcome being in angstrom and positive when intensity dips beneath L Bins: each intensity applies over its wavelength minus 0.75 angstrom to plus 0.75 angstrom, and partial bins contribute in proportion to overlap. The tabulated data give -0.47 angstrom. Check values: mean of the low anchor 1.25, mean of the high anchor 1.18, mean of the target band 1.24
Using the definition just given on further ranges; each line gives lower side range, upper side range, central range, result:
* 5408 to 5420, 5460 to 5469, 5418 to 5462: 0.4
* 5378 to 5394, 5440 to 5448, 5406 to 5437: 0.0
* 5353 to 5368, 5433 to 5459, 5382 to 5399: -0.2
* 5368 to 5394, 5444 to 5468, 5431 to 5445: -0.2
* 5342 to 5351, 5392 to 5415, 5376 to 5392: -0.2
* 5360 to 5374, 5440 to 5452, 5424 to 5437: 0.3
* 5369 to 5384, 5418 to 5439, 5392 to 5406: 0.2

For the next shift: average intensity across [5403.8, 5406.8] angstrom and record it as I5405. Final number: 1.2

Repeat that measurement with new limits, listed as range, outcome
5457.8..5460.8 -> 1.15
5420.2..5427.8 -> 1.24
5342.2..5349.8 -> 1.25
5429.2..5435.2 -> 1.17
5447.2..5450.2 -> 1.18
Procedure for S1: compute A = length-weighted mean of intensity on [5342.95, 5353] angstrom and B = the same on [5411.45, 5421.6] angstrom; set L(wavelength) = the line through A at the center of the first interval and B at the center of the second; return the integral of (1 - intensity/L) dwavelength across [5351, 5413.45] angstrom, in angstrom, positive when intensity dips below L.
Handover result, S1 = 1.27 angstrom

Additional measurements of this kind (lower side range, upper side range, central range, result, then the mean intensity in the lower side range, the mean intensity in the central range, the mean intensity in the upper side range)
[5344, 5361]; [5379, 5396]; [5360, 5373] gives 0.1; 1.25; 1.24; 1.25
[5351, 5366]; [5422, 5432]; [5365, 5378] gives -0.1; 1.25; 1.24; 1.2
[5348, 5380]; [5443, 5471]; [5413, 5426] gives -0.7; 1.25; 1.27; 1.17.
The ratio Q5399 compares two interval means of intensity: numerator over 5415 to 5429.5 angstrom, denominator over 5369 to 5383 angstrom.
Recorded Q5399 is 1.00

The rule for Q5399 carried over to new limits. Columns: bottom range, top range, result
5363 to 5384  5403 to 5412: 0.98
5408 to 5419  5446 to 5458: 0.93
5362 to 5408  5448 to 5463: 0.94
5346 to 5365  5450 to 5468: 0.93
